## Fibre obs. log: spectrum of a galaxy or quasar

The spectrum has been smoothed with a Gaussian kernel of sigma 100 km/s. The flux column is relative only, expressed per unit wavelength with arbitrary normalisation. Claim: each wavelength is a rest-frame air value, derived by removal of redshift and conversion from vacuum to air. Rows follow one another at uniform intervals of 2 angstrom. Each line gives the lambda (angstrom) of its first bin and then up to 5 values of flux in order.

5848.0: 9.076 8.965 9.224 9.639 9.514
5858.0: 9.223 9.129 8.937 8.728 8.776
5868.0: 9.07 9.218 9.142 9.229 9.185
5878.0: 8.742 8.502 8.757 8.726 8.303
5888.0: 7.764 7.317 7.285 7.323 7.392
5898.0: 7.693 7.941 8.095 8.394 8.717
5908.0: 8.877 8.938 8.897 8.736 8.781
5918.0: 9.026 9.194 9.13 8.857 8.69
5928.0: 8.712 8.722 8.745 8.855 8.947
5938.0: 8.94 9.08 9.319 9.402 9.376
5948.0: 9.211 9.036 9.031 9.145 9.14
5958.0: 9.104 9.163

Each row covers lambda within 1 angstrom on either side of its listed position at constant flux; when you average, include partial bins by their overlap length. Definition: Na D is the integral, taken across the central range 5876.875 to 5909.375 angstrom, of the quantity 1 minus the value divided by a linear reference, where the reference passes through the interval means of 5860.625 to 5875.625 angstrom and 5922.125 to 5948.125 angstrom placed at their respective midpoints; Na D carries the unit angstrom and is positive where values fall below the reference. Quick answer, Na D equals 3.2 angstrom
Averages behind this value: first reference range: 9.02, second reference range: 8.99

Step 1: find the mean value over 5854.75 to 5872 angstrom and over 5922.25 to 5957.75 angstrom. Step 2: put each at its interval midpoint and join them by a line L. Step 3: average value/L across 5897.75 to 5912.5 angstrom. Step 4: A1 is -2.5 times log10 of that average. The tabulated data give 0.07 mag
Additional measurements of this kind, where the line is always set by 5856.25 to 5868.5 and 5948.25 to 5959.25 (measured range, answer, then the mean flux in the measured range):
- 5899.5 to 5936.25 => 0.037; 8.76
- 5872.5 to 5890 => 0.054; 8.59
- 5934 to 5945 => -0.003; 9.11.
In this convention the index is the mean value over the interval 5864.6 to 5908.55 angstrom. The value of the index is 8.38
